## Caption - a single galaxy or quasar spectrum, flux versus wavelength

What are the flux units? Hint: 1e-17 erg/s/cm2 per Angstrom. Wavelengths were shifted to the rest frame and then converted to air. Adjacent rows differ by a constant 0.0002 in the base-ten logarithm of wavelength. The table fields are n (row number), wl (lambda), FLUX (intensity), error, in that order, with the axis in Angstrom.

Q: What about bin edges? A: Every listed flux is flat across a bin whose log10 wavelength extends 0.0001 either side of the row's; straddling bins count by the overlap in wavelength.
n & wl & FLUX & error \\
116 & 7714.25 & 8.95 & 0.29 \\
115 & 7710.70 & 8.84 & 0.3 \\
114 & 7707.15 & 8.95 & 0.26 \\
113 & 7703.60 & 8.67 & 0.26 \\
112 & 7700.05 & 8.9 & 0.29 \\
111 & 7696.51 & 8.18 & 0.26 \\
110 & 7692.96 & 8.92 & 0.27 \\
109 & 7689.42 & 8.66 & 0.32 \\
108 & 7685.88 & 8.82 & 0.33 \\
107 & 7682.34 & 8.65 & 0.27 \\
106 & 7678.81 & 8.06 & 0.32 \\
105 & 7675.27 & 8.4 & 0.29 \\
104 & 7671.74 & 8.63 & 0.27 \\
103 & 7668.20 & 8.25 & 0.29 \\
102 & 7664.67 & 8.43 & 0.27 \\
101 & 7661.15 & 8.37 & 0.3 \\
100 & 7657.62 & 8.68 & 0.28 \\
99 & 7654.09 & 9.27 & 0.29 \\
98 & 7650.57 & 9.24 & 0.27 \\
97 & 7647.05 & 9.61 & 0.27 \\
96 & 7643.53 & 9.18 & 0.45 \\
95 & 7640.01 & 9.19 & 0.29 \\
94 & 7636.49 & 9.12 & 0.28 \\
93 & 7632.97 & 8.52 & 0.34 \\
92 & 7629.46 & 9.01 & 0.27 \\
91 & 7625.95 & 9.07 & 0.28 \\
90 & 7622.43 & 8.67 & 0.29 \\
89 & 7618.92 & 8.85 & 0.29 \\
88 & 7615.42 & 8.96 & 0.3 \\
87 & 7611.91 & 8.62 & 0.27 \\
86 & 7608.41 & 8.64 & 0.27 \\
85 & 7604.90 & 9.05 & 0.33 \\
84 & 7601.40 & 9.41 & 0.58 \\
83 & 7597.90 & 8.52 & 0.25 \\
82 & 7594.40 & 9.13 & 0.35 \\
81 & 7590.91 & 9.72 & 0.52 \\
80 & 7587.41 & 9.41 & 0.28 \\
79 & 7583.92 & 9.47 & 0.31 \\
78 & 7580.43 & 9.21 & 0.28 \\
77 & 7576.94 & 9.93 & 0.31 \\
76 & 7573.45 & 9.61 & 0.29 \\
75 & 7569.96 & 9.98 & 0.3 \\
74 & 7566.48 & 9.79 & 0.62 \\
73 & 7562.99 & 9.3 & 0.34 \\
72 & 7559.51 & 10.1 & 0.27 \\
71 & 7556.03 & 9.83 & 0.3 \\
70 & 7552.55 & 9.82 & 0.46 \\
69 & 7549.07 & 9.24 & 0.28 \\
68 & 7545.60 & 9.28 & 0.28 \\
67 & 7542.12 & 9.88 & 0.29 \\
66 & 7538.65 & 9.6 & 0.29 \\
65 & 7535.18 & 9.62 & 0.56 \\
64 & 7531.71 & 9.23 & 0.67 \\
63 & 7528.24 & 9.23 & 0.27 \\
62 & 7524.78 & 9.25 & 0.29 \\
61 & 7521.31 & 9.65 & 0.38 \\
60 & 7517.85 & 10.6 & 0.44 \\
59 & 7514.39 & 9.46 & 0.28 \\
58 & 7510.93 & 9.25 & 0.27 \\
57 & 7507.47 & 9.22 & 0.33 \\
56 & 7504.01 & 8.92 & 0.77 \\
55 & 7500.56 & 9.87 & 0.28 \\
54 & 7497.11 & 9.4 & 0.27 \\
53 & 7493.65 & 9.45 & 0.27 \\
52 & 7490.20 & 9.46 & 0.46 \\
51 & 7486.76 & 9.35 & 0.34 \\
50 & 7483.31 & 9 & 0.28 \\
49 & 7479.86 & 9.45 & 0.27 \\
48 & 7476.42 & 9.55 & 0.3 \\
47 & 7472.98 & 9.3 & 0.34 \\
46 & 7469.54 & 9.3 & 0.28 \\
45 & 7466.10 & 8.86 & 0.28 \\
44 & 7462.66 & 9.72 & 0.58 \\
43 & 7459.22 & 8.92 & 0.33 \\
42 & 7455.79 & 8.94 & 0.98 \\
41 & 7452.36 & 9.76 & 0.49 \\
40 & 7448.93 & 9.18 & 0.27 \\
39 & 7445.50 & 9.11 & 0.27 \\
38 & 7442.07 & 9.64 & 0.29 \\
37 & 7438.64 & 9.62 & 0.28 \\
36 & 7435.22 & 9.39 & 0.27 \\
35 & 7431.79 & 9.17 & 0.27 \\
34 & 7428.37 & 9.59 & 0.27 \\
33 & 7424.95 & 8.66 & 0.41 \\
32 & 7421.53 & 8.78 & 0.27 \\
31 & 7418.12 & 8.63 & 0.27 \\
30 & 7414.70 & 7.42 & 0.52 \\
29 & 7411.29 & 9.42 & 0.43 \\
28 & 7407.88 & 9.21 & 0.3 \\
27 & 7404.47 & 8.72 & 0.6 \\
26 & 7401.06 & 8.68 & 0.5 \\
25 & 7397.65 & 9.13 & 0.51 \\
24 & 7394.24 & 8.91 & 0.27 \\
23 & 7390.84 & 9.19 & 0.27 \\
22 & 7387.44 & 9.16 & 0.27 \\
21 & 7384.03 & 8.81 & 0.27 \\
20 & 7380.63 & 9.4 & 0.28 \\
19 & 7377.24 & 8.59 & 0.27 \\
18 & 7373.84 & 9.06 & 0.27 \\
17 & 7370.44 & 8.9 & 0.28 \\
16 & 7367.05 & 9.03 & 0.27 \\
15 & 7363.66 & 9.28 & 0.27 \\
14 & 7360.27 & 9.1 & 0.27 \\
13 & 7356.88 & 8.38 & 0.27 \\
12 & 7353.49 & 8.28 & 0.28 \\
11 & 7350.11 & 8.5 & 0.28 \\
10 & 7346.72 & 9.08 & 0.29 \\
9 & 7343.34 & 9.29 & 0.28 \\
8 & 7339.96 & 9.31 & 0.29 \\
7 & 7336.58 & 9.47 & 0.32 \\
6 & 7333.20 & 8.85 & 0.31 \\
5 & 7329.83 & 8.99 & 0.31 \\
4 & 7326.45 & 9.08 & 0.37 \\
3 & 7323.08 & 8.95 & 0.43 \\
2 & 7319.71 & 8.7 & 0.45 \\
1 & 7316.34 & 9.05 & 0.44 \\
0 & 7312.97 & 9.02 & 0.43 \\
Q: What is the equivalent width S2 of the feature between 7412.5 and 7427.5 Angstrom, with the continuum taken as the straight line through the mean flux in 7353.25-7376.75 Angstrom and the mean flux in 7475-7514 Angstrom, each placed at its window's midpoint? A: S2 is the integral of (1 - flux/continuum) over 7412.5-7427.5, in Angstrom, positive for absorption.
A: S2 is 1.0 Angstrom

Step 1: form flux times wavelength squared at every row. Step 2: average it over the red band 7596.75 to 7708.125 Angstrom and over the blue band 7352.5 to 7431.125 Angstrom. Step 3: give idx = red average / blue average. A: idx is 1.1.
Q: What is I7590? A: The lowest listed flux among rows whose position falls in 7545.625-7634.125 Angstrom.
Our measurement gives 8.52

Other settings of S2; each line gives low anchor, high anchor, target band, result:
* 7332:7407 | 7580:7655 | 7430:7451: -0.8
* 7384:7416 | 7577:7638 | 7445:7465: -0.8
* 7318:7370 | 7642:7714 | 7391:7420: 0.4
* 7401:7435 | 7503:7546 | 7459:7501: -0.6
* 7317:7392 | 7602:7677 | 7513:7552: -2.9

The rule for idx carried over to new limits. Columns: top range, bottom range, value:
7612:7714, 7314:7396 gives 1.06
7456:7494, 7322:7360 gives 1.08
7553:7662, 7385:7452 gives 1.07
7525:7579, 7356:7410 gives 1.12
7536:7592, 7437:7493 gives 1.06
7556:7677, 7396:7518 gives 1.03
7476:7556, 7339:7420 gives 1.11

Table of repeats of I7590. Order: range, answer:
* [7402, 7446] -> 7.42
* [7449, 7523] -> 8.86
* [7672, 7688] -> 8.06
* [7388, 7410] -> 8.68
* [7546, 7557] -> 9.24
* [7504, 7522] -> 8.92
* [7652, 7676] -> 8.25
